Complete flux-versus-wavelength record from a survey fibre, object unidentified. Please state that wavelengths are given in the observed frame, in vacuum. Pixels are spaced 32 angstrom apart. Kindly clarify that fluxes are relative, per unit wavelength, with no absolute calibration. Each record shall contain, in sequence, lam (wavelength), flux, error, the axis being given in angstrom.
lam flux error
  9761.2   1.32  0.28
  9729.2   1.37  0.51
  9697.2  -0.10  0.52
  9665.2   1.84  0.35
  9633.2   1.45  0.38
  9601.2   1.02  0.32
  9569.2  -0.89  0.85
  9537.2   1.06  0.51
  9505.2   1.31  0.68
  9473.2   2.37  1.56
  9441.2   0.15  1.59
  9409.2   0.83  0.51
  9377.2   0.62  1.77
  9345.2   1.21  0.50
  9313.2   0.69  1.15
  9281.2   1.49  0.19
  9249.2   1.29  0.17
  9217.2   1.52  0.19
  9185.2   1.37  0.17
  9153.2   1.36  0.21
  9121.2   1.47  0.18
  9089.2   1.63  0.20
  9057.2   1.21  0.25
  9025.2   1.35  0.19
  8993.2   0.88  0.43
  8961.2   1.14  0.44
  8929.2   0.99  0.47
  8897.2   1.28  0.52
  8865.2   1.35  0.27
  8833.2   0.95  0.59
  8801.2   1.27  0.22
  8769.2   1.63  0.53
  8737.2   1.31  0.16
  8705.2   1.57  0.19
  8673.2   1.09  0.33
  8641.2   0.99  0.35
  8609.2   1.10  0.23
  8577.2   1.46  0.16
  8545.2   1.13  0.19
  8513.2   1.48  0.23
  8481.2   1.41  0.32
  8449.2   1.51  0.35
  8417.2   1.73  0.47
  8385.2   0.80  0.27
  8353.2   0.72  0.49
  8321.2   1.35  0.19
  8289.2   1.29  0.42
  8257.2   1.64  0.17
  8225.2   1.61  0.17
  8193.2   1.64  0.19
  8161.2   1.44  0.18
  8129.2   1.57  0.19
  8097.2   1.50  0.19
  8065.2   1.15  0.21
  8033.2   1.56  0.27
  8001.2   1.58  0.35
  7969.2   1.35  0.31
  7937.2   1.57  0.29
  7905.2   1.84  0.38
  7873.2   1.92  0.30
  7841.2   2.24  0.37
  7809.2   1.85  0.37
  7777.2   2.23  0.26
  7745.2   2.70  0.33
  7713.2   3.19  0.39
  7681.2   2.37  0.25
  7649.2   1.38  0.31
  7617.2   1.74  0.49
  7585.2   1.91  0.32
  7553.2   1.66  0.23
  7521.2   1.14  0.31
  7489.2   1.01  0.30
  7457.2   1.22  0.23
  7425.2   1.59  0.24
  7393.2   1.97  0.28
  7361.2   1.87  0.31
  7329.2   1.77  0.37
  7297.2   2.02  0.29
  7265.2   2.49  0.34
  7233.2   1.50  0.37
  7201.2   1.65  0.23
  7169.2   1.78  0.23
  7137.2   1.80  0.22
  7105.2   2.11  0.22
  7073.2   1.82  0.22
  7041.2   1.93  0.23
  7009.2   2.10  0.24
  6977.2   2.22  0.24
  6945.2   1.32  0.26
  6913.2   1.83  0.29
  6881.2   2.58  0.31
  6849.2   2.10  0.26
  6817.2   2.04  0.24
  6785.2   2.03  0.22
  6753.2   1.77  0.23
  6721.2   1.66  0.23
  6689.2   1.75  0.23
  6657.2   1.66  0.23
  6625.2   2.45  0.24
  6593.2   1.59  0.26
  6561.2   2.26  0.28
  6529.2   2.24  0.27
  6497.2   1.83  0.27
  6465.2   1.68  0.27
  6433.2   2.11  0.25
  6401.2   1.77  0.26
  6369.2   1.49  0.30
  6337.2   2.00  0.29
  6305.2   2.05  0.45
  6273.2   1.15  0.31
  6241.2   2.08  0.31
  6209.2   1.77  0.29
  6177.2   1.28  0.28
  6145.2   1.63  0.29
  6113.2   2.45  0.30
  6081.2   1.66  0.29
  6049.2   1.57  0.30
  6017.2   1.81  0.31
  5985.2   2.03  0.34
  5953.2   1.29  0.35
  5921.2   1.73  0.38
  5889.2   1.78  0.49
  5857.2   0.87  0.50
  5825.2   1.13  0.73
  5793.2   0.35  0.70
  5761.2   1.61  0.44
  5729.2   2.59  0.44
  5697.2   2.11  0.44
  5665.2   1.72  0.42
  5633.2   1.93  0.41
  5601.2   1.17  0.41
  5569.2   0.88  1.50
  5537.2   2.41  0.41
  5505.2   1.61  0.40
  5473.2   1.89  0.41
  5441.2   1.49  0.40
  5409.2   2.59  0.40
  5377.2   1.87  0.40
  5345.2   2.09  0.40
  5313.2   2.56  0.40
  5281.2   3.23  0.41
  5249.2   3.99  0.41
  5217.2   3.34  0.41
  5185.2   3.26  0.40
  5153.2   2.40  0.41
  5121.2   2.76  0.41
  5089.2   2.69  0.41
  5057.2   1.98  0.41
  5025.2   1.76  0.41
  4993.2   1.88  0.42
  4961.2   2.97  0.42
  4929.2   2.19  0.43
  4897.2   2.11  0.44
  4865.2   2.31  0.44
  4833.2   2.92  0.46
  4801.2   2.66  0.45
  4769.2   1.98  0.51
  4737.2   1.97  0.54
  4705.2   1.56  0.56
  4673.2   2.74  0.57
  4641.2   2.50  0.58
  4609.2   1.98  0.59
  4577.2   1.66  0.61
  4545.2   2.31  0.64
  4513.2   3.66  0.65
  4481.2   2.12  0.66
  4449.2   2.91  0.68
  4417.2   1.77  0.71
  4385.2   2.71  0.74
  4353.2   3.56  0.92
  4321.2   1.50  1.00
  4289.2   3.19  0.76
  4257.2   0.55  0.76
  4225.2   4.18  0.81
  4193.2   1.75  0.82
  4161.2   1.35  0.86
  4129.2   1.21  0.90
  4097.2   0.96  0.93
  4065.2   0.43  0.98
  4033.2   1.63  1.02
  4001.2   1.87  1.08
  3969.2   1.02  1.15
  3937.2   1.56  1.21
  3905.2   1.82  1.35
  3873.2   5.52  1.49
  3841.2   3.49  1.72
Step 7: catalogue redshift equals 1.761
